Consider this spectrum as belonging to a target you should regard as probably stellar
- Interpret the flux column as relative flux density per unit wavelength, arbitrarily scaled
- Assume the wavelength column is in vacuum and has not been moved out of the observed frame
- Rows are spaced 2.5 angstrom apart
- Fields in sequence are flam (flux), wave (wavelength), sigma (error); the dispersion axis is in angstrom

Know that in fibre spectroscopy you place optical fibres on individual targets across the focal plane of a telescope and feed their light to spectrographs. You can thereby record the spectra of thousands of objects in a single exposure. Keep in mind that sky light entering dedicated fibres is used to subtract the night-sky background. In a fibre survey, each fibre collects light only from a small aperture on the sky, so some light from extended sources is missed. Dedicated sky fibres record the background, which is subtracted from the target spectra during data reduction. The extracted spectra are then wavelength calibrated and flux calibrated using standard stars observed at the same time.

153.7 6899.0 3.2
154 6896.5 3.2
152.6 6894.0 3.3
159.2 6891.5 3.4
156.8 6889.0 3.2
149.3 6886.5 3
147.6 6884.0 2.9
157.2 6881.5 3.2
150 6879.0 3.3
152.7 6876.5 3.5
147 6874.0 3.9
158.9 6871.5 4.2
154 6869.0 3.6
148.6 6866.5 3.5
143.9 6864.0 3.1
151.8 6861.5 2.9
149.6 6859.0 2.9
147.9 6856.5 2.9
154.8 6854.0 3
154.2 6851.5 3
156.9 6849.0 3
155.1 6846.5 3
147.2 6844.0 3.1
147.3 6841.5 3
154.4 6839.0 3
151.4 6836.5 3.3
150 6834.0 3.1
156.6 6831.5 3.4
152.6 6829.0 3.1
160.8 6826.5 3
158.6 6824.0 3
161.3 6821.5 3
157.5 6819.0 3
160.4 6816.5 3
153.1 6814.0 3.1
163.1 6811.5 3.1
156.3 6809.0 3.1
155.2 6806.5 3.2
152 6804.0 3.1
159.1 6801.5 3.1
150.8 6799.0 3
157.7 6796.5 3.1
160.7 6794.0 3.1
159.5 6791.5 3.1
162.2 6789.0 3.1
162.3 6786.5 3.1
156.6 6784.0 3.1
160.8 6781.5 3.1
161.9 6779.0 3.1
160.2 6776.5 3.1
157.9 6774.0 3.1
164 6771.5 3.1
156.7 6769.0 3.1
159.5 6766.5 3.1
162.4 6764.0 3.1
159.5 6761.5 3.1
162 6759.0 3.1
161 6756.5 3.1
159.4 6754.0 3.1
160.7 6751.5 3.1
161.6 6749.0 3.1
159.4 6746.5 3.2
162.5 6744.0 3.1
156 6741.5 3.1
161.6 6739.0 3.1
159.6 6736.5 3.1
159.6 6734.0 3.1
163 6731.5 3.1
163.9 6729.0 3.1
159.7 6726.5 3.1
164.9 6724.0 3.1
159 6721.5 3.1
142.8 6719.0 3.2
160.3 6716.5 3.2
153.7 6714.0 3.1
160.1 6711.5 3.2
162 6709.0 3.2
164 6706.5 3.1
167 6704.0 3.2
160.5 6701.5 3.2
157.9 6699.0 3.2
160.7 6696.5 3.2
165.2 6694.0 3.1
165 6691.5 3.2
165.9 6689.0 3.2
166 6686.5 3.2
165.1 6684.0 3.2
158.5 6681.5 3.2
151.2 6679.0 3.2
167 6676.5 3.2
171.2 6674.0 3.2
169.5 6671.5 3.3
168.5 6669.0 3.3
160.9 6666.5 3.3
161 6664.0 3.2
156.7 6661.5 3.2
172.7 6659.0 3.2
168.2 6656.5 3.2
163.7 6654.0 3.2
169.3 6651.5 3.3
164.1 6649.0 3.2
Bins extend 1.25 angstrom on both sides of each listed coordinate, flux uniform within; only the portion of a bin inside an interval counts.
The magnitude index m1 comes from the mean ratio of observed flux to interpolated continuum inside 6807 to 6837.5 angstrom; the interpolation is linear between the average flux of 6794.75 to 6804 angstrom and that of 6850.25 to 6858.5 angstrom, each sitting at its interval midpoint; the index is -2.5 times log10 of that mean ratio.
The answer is -0.019 mag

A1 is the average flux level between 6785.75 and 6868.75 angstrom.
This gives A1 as 155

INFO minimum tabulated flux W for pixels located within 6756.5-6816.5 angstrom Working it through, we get 150.8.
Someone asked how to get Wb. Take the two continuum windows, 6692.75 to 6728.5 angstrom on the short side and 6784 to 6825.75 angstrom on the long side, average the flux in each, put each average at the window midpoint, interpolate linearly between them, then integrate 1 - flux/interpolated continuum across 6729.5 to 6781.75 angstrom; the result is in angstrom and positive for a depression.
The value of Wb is -0.47 angstrom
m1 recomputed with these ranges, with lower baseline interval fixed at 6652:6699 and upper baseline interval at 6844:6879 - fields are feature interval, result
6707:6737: 0.01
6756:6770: -0.01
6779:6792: -0.03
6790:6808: 0.00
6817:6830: -0.03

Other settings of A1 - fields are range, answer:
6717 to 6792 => 160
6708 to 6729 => 158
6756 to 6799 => 160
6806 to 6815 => 157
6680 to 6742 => 161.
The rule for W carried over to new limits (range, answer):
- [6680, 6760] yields 142.8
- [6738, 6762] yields 156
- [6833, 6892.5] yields 143.9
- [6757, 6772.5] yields 156.7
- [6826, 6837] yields 150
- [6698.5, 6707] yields 157.9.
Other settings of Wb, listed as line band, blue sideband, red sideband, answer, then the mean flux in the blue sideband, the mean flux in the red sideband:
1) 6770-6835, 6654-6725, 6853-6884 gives -1.2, 162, 151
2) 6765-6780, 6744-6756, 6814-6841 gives -0.1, 161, 156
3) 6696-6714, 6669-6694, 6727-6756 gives 0.2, 165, 161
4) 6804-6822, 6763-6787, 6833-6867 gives -0.2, 160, 151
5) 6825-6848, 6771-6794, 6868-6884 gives 0.5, 160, 153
